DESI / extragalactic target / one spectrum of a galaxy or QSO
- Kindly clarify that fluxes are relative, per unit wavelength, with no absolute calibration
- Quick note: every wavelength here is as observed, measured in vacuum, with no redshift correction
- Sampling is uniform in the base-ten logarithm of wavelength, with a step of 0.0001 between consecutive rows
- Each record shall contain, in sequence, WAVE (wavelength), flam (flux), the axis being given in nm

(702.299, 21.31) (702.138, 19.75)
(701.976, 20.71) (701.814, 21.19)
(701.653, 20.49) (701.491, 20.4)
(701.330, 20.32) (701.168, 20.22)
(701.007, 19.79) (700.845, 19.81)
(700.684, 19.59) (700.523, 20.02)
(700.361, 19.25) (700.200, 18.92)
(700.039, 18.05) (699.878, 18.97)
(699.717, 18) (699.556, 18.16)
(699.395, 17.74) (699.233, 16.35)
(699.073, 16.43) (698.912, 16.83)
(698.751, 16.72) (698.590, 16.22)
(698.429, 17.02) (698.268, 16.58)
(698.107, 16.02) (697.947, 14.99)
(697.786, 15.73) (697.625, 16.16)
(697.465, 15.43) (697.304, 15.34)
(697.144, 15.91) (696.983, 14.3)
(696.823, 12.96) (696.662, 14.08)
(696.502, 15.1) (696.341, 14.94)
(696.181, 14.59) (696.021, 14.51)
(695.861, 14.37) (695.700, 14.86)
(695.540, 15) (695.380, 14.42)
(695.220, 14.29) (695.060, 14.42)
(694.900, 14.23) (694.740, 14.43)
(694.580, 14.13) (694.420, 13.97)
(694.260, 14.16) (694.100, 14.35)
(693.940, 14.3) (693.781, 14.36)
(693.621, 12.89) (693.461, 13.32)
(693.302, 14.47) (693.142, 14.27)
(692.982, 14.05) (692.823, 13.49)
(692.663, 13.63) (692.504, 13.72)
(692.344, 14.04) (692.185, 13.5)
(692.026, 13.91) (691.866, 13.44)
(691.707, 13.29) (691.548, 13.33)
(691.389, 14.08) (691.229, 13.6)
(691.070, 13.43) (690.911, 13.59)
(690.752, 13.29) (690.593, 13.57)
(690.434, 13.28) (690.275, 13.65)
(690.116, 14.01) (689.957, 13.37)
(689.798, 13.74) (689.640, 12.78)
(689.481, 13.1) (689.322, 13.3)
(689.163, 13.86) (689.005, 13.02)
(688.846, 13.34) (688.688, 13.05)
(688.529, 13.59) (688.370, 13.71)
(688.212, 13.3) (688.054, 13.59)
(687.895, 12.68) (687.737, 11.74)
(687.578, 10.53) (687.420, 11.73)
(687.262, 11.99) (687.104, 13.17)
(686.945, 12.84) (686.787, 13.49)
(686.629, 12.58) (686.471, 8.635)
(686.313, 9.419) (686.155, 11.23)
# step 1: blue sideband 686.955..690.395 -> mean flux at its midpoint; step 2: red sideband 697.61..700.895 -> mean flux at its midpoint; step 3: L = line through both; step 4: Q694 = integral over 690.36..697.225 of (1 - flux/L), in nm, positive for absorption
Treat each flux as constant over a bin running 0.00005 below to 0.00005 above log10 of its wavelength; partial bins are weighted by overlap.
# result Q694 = 0.507 nm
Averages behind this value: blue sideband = 13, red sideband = 17.5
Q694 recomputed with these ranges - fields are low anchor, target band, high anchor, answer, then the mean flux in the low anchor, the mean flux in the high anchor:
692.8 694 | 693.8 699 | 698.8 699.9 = 0.22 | 13.9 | 17.4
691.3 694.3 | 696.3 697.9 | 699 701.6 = 0.17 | 13.8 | 18.9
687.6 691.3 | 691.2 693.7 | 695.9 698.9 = 0.07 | 13.3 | 15.4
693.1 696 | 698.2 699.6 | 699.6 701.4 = 0.09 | 14.2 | 19.3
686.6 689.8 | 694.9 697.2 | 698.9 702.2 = 0.32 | 12.9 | 19.1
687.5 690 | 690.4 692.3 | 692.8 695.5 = 0.00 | 13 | 14.1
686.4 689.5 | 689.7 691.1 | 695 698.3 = -0.03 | 12.7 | 14.9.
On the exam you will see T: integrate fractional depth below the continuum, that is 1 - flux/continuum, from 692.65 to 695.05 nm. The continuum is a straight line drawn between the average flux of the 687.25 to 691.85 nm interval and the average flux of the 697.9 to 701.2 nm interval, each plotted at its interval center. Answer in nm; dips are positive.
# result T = 0.186 nm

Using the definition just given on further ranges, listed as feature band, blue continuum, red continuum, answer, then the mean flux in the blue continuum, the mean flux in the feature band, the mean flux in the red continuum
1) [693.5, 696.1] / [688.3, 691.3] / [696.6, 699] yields 0.09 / 13.4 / 14.3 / 15.6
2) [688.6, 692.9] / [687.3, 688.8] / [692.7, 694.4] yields -0.07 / 12.7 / 13.5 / 14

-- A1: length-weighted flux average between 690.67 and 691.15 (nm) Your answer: 13.4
